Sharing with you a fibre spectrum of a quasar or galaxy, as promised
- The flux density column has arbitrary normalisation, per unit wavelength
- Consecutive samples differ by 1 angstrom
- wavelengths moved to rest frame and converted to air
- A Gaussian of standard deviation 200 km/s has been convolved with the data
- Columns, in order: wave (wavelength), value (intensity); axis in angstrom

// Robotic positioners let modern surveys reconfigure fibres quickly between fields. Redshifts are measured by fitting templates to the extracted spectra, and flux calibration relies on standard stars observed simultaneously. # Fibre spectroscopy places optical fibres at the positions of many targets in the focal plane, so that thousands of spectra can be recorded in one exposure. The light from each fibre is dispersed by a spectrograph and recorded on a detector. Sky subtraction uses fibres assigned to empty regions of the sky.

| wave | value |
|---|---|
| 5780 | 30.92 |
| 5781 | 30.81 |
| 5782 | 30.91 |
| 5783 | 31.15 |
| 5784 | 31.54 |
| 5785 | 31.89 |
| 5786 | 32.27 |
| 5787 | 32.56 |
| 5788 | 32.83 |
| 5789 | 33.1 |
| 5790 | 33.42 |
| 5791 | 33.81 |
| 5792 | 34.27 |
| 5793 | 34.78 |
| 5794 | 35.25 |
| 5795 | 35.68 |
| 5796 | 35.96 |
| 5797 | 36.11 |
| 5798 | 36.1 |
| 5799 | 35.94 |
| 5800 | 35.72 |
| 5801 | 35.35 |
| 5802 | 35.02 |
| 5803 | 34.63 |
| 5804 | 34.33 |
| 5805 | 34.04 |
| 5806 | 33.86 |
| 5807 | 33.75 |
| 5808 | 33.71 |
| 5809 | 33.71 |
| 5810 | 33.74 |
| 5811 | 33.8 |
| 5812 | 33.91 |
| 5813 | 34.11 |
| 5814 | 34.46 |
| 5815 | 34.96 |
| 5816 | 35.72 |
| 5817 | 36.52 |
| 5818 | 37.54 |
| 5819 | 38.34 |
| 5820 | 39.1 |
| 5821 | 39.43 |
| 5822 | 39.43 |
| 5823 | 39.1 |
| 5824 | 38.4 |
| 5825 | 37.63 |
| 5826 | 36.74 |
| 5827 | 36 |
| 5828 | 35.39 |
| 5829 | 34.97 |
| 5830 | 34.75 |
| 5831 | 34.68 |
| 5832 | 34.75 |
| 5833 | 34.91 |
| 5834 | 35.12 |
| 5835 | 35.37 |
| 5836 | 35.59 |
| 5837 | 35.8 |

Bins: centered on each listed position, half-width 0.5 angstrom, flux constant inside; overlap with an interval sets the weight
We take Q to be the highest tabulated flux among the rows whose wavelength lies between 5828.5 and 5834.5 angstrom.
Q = 35.12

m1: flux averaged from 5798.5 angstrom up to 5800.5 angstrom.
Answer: 35.8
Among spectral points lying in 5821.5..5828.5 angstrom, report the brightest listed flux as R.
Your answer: 39.43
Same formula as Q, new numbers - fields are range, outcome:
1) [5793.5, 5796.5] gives 35.96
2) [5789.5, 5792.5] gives 34.27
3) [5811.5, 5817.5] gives 36.52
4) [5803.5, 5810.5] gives 34.33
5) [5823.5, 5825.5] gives 38.4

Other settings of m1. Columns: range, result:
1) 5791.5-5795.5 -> 35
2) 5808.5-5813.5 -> 33.9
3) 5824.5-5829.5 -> 36.1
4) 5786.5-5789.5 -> 32.8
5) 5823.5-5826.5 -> 37.6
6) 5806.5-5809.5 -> 33.7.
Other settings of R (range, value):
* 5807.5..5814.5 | 34.46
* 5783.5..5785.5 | 31.89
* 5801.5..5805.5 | 35.02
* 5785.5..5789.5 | 33.1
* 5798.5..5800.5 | 35.94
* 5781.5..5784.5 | 31.54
